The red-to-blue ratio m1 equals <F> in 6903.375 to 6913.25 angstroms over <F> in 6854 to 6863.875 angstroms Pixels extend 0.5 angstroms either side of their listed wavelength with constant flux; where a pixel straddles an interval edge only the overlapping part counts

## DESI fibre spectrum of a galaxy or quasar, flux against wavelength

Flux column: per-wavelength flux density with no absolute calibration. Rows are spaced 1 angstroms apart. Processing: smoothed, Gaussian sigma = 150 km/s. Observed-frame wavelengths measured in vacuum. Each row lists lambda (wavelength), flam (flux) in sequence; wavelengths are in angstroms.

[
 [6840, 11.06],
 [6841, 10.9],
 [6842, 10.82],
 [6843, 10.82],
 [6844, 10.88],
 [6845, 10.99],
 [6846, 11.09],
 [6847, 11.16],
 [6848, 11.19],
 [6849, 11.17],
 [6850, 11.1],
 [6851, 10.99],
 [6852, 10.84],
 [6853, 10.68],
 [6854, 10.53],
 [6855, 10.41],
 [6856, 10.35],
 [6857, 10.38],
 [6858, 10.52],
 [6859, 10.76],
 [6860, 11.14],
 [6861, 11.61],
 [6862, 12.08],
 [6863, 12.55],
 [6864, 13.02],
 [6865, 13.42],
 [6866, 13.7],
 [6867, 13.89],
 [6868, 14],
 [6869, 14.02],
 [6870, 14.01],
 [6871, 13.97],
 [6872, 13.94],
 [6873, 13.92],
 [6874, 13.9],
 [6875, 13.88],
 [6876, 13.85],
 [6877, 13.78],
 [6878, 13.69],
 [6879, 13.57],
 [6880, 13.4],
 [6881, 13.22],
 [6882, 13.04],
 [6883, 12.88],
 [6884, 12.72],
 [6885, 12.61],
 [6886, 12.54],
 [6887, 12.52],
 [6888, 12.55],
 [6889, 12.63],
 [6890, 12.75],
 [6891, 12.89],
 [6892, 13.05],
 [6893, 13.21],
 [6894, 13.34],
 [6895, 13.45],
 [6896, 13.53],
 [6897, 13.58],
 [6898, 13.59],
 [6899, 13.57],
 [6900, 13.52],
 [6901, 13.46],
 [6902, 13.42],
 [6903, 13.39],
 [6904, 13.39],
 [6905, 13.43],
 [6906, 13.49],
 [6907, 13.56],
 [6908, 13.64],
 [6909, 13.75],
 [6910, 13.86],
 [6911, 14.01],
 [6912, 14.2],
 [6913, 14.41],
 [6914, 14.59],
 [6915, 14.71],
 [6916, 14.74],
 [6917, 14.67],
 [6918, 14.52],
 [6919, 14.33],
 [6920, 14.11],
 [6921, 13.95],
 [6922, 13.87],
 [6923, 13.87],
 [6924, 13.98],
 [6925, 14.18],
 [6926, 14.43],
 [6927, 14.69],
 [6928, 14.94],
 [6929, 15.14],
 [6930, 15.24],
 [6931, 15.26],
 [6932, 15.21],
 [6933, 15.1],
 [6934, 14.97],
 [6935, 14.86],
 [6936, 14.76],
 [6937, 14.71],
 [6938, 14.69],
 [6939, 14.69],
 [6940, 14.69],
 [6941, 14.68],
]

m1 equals 1.2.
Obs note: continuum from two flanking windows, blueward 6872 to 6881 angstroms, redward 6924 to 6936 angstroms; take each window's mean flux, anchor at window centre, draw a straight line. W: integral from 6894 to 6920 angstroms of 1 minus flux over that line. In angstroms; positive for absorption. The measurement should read 0.9 angstroms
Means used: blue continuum 13.7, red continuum 14.9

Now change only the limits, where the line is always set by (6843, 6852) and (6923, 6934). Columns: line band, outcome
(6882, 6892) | 0.12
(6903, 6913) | 0.08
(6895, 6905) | -0.02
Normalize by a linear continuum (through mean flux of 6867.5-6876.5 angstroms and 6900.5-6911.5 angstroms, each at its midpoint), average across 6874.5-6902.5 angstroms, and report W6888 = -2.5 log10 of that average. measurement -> 0.04 mag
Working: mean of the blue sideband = 13.9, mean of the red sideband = 13.6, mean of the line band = 13.2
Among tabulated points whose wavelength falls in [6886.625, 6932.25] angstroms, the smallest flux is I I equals 12.52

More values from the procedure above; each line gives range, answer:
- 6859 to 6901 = 10.76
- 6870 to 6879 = 13.57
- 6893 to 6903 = 13.21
